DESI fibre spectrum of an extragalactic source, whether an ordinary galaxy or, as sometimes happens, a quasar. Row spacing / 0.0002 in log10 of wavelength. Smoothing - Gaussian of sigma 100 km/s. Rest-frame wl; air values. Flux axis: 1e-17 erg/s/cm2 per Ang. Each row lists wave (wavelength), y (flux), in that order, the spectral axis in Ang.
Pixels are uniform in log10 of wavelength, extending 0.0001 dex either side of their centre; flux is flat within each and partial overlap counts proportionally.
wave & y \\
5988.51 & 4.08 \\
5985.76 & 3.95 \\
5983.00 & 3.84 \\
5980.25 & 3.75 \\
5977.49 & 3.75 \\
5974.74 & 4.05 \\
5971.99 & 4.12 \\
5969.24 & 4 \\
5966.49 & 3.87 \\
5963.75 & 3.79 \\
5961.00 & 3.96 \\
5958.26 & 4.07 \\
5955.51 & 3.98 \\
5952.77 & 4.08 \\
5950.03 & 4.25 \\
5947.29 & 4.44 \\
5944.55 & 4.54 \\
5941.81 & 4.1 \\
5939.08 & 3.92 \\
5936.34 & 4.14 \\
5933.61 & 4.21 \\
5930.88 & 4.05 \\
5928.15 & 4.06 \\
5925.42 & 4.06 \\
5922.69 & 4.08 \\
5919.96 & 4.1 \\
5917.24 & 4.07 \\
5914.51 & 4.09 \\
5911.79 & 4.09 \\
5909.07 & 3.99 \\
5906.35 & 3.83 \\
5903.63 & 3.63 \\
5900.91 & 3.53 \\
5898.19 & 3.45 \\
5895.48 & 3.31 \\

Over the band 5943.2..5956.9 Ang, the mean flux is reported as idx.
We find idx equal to 4.26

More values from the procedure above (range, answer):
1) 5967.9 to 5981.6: 3.93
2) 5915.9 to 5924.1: 4.08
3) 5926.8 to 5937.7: 4.12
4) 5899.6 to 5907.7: 3.66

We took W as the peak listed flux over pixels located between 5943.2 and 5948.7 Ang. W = 4.54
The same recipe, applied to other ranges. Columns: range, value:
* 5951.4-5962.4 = 4.08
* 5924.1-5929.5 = 4.06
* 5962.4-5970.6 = 4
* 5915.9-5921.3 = 4.1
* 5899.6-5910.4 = 3.99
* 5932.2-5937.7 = 4.21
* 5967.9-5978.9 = 4.12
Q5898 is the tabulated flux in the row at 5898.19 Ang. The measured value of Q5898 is 3.45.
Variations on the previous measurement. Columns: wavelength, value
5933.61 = 4.21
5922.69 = 4.08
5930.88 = 4.05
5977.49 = 3.75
